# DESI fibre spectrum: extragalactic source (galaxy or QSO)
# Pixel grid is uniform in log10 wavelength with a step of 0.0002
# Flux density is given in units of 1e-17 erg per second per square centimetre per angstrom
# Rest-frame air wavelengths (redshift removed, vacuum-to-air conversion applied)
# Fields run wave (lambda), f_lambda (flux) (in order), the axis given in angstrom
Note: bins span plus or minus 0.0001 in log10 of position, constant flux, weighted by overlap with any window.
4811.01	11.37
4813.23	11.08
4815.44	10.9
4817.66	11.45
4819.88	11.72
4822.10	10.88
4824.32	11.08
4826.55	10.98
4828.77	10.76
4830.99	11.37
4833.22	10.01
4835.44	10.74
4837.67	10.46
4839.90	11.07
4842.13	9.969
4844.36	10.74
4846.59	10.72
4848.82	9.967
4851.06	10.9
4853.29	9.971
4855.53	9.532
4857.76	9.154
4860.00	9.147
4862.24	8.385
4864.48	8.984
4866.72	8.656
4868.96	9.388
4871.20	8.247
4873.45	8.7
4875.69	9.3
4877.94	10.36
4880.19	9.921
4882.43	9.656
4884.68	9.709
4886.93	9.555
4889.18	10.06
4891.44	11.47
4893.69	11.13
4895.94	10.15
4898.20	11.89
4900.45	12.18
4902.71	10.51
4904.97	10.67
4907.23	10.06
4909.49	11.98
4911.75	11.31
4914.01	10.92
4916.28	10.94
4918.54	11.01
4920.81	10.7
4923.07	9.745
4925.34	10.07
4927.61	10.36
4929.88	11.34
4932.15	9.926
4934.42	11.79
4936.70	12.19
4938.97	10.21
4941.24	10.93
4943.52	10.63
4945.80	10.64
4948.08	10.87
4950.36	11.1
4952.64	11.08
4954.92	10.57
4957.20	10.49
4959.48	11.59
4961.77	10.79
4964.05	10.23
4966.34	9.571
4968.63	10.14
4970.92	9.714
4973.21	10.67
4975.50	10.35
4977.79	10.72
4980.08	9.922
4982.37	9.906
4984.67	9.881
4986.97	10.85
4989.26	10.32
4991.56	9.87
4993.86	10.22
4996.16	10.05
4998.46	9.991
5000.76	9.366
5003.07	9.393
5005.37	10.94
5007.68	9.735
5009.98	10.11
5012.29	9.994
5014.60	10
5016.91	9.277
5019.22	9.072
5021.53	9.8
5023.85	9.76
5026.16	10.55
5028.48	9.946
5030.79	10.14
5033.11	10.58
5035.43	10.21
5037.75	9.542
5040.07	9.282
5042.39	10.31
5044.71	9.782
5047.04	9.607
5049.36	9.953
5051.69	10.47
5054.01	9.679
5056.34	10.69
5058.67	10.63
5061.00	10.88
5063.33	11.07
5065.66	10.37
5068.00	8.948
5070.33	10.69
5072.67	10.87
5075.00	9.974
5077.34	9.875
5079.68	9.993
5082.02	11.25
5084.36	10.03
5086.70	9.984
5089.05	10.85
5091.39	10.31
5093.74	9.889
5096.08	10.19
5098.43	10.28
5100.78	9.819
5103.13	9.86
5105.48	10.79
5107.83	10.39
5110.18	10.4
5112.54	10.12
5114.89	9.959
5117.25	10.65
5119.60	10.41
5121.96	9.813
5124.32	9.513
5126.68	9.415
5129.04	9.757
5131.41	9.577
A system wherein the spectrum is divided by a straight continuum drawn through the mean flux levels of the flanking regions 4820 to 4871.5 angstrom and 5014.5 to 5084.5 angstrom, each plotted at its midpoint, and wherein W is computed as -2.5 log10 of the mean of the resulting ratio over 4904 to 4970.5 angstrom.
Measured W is -0.07 mag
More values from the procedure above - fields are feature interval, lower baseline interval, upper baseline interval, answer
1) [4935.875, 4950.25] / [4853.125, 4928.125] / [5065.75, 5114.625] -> -0.078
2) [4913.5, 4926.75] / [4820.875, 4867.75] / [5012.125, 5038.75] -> -0.051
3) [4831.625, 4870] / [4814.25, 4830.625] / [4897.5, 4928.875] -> 0.120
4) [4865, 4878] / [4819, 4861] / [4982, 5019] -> 0.155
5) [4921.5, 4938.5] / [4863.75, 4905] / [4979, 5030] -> -0.079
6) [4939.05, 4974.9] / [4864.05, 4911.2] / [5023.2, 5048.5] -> -0.054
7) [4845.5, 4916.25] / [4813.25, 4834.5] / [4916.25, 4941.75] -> 0.081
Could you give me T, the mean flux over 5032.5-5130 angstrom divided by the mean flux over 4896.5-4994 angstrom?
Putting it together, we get 1.0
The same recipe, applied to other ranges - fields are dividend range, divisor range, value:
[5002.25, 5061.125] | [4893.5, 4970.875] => 0.93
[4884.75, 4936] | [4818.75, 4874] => 1.07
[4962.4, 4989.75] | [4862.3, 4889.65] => 1.09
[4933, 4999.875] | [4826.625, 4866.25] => 1.04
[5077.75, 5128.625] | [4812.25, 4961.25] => 0.97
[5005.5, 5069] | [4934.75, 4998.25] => 0.95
